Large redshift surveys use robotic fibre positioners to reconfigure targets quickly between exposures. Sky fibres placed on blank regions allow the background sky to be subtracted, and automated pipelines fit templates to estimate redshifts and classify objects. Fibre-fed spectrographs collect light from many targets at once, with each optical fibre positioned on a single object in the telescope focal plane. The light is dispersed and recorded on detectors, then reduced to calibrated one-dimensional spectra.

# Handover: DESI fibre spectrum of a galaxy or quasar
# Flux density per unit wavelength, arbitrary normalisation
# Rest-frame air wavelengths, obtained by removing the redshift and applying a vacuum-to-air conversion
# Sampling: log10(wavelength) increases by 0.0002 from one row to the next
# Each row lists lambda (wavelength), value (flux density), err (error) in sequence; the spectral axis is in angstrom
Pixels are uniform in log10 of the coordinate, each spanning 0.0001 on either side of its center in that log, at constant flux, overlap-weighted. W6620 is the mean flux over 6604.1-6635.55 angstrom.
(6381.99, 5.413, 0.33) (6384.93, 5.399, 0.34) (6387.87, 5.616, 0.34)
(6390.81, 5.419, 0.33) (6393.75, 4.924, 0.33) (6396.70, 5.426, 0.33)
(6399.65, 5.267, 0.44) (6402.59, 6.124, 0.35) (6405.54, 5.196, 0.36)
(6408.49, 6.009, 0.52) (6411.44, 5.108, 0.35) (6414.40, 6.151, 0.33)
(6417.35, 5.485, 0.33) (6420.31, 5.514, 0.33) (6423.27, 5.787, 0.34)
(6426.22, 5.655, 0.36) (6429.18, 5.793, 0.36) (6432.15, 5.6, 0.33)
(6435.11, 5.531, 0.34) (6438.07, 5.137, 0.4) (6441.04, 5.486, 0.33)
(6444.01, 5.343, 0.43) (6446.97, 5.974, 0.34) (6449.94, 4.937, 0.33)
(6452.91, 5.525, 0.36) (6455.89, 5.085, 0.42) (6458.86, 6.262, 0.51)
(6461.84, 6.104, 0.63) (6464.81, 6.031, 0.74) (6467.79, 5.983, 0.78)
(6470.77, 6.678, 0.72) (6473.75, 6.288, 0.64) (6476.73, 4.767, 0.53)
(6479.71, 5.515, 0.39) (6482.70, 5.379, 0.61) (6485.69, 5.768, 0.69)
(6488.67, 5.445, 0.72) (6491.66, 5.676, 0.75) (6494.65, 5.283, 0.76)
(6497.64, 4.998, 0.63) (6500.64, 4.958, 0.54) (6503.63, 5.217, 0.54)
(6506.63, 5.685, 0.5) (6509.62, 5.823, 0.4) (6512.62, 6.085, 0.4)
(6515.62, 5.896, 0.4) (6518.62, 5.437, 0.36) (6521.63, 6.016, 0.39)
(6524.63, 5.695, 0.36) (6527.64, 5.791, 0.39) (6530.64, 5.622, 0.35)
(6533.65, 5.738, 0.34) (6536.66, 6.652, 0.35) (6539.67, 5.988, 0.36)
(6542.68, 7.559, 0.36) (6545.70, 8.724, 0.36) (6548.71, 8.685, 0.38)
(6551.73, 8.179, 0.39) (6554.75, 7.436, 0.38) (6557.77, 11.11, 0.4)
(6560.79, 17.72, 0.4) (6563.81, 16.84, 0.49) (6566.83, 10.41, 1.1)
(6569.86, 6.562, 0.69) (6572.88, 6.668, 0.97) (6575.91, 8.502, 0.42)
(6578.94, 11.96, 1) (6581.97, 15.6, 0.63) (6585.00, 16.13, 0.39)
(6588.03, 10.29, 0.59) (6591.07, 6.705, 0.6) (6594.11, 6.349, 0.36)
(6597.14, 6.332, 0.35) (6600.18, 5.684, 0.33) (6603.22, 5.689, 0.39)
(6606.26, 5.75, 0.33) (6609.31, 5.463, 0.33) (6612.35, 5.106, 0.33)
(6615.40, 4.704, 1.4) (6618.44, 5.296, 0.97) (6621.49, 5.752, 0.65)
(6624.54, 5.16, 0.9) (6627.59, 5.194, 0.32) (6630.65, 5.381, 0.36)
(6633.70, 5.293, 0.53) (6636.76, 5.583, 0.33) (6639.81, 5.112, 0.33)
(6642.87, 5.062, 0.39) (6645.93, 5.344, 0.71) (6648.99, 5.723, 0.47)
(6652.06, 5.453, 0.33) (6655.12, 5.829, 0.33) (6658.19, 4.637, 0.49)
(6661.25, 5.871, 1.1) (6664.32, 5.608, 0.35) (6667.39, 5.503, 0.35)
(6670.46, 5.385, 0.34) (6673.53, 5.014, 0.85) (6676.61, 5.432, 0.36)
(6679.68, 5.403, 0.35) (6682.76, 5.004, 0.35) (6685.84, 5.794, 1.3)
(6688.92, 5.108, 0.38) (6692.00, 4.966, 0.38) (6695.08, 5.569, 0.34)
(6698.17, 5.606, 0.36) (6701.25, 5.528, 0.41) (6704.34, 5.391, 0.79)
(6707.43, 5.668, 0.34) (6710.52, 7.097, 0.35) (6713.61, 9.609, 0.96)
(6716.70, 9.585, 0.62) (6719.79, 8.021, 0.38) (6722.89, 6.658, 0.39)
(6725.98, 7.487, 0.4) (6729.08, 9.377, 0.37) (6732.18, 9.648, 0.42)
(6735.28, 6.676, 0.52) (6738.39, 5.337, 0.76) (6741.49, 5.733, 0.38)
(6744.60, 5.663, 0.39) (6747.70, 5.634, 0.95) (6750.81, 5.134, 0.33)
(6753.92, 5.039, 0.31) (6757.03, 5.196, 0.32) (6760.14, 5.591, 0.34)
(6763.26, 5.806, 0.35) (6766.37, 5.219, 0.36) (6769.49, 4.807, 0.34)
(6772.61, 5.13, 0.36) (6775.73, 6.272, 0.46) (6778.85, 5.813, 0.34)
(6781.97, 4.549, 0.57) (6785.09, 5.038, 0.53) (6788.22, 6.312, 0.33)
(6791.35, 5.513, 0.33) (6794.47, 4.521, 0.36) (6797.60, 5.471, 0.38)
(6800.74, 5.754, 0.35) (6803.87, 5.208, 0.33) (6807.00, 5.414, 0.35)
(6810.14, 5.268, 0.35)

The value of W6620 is 5.32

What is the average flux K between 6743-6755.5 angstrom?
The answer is 5.37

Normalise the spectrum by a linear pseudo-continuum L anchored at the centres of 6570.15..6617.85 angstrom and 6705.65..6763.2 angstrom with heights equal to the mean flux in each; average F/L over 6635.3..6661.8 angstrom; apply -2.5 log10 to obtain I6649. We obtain 0.36 mag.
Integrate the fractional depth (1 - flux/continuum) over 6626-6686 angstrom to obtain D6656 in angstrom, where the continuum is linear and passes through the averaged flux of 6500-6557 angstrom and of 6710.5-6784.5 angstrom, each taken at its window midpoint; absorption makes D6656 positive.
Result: 10.0 angstrom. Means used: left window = 6.46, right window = 6.43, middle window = 5.37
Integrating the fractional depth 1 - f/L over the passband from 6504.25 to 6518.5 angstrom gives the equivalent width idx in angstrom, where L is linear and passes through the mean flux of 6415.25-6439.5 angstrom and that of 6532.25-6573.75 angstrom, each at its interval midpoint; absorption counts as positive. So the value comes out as 3.9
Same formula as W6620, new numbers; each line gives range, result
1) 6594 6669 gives 5.46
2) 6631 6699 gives 5.37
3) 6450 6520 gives 5.63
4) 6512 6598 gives 8.69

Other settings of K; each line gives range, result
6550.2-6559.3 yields 8.92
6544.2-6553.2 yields 8.53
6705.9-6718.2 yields 7.99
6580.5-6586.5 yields 15.9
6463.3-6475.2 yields 6.25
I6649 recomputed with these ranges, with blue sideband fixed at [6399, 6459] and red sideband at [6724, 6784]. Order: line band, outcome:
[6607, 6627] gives 0.11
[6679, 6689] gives 0.11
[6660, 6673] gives 0.06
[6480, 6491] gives 0.02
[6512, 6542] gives -0.04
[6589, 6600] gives -0.14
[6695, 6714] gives -0.05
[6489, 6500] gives 0.07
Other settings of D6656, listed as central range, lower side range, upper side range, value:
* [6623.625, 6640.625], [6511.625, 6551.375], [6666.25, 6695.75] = 1.2 angstrom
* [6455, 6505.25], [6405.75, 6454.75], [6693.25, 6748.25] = 1.4 angstrom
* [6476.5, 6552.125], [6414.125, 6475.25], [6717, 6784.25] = -2.4 angstrom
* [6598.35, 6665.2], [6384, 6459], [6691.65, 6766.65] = 8.5 angstrom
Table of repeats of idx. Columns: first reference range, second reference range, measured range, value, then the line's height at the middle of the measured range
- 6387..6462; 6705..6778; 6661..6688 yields 3.8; 6.31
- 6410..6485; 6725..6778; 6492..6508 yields 1.3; 5.72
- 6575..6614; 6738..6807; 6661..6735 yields 1.4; 6.66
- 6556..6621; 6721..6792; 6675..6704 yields 7.2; 7.17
